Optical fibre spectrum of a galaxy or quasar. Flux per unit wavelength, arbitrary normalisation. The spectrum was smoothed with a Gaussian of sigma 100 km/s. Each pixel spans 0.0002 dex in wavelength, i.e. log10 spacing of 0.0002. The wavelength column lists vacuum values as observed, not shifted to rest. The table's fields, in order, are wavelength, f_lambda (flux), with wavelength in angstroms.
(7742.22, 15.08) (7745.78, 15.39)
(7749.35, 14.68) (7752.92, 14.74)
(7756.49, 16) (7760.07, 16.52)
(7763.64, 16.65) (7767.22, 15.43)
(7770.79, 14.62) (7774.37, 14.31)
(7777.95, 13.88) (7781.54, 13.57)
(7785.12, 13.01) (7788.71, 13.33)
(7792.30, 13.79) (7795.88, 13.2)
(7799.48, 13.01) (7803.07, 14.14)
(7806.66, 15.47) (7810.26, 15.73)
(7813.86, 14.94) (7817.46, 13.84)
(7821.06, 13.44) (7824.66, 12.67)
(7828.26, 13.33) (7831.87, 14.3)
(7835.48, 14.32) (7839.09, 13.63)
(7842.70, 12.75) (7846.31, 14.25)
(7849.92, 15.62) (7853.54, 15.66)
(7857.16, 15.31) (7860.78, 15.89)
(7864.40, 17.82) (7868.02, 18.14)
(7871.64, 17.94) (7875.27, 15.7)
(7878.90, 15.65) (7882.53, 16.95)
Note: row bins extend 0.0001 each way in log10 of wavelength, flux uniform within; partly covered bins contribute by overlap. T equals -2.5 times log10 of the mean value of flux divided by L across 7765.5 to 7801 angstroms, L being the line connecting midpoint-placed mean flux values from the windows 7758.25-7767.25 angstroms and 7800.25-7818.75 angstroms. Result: 0.135 mag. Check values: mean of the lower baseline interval 16.3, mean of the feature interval 13.8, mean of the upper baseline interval 14.8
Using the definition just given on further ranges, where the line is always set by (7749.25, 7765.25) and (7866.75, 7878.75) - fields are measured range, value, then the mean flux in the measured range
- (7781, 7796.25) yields 0.203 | 13.4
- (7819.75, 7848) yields 0.217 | 13.6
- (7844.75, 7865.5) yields 0.074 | 15.7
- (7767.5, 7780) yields 0.113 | 14.4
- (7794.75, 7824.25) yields 0.155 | 14.2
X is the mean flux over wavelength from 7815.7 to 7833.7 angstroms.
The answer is 13.5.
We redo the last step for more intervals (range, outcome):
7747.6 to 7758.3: 15.1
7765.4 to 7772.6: 15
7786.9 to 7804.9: 13.5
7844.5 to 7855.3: 15.2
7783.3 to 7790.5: 13.2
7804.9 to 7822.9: 14.7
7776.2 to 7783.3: 13.7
